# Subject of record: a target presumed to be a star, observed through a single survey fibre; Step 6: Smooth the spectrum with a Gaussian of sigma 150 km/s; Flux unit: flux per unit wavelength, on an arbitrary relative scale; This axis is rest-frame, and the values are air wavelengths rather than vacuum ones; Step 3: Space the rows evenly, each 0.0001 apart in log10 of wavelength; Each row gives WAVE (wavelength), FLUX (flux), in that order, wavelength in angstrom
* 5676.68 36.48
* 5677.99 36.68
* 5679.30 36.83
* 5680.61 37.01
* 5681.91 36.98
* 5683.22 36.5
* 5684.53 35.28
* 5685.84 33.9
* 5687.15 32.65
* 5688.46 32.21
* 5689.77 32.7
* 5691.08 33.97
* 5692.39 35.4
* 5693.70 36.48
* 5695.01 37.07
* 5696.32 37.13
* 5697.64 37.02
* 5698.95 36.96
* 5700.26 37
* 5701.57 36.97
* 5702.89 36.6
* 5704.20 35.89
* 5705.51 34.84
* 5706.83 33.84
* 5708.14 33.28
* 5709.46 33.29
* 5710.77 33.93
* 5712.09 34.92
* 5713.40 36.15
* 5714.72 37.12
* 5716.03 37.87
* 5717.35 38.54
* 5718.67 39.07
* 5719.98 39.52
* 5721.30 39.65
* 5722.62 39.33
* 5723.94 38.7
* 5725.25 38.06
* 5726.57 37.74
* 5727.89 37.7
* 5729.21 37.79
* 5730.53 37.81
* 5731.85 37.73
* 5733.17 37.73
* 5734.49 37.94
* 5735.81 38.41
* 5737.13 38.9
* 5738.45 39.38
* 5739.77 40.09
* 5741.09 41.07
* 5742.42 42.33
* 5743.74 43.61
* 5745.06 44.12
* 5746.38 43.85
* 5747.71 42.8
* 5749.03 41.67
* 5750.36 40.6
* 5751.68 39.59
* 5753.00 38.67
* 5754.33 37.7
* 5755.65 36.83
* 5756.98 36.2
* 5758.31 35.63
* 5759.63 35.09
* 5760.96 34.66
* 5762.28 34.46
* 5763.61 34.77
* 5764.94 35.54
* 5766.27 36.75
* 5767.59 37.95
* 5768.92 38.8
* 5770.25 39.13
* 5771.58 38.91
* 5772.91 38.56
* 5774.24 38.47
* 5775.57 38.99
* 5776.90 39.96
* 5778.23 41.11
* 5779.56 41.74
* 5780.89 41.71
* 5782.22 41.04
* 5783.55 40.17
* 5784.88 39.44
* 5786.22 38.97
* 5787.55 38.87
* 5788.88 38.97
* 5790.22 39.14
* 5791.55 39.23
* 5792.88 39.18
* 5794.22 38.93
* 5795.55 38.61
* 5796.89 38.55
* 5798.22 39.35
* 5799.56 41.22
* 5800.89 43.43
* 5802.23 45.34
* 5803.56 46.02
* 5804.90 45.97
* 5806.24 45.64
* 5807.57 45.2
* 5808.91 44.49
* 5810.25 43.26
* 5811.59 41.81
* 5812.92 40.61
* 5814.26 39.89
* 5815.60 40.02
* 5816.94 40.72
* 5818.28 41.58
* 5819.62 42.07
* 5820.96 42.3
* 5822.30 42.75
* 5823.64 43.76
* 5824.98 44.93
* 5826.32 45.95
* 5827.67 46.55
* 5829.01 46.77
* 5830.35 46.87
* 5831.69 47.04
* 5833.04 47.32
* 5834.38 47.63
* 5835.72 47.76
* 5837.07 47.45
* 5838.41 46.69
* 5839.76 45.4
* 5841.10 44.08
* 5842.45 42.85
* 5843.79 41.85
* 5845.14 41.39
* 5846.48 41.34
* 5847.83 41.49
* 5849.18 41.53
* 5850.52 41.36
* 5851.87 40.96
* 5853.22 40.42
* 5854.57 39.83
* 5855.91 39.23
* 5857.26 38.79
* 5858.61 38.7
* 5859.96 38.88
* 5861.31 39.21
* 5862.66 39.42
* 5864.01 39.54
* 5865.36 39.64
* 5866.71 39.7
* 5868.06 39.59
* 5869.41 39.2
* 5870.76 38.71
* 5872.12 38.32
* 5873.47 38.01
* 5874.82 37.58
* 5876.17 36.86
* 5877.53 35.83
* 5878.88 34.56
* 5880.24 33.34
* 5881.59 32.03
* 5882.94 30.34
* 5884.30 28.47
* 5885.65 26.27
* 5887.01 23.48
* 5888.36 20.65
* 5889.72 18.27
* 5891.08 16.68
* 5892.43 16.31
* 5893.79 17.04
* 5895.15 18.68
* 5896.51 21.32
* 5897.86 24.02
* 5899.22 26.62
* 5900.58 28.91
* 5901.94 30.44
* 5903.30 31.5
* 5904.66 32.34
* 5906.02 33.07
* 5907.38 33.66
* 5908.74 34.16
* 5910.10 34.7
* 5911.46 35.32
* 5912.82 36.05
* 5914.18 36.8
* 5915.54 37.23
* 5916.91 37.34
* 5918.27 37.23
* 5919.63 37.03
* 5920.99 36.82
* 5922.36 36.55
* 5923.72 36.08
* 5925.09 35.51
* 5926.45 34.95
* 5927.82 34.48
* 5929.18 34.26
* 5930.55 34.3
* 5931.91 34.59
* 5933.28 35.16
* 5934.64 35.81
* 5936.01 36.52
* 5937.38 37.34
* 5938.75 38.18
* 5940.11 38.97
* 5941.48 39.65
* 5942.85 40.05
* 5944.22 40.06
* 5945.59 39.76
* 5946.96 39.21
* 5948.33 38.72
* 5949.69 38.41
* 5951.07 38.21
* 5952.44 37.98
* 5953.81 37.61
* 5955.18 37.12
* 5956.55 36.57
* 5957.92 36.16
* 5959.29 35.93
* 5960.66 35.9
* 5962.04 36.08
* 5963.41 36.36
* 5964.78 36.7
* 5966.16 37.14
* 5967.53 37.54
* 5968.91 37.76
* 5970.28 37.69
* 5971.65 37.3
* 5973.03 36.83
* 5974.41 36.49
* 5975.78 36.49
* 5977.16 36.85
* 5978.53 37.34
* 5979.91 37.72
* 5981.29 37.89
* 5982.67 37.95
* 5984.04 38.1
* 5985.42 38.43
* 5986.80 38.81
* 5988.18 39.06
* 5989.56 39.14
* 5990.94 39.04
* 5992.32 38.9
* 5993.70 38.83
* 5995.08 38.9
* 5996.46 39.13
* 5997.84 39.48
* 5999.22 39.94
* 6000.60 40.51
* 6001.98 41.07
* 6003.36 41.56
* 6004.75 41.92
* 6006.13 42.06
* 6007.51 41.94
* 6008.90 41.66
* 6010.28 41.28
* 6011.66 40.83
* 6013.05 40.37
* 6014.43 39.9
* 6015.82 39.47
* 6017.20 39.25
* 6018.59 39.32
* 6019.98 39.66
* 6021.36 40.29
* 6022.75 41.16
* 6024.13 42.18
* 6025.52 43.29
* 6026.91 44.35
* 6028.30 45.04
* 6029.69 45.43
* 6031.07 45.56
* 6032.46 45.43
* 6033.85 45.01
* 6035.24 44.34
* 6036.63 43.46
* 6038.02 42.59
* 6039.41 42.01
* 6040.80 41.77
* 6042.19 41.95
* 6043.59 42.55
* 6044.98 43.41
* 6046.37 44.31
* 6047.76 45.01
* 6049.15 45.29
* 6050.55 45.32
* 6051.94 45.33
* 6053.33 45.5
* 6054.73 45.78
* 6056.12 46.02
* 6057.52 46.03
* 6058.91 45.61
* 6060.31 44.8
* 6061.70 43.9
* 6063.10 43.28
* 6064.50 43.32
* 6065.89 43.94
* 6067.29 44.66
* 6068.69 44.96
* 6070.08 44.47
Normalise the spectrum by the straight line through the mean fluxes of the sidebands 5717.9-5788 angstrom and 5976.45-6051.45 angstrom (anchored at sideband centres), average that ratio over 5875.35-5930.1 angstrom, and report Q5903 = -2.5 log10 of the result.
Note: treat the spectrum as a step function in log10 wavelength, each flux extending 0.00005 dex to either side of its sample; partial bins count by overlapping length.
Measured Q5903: 0.30 mag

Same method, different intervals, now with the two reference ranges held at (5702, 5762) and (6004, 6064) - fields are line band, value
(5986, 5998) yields 0.091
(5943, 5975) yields 0.120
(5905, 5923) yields 0.151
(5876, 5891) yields 0.391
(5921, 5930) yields 0.169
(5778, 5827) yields -0.064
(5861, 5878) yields 0.049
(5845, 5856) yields -0.023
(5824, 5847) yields -0.143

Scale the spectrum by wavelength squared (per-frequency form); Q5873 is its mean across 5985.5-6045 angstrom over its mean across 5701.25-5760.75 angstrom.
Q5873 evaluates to 1.2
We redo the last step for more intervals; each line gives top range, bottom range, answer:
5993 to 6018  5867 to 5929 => 1.32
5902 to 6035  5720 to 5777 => 1.07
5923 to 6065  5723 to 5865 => 1.05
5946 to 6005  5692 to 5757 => 1.09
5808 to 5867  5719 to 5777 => 1.14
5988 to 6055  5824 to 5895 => 1.18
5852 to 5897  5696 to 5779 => 0.90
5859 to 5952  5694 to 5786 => 0.94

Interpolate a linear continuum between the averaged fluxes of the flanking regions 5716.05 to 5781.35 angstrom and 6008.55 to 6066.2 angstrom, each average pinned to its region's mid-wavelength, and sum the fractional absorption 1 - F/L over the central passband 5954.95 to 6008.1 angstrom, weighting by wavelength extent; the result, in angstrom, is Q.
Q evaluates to 5.2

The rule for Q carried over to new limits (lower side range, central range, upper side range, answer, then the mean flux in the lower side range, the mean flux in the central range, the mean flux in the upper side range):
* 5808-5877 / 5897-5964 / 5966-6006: 7.1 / 42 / 35.7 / 38.6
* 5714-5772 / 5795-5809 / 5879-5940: -2.7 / 38.6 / 43.1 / 31.3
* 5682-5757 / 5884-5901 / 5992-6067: 7.8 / 37.6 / 21.8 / 42.6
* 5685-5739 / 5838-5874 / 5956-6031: -2.4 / 36.6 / 40.6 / 39.3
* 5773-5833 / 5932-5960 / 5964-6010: 1.2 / 42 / 37.8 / 38.8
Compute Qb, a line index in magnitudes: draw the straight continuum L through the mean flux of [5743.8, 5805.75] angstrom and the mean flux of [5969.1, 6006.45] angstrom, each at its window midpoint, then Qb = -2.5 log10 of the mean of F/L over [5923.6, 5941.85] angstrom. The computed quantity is 0.08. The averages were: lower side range 39.6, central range 36.1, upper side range 38.8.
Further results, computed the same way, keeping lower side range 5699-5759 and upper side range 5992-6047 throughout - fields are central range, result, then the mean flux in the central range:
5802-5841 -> -0.13 mag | 44.5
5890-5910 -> 0.47 mag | 26.2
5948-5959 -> 0.10 mag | 37.5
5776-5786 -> -0.05 mag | 40.6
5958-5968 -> 0.13 mag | 36.5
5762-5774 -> 0.04 mag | 37.3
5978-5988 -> 0.09 mag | 38.1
